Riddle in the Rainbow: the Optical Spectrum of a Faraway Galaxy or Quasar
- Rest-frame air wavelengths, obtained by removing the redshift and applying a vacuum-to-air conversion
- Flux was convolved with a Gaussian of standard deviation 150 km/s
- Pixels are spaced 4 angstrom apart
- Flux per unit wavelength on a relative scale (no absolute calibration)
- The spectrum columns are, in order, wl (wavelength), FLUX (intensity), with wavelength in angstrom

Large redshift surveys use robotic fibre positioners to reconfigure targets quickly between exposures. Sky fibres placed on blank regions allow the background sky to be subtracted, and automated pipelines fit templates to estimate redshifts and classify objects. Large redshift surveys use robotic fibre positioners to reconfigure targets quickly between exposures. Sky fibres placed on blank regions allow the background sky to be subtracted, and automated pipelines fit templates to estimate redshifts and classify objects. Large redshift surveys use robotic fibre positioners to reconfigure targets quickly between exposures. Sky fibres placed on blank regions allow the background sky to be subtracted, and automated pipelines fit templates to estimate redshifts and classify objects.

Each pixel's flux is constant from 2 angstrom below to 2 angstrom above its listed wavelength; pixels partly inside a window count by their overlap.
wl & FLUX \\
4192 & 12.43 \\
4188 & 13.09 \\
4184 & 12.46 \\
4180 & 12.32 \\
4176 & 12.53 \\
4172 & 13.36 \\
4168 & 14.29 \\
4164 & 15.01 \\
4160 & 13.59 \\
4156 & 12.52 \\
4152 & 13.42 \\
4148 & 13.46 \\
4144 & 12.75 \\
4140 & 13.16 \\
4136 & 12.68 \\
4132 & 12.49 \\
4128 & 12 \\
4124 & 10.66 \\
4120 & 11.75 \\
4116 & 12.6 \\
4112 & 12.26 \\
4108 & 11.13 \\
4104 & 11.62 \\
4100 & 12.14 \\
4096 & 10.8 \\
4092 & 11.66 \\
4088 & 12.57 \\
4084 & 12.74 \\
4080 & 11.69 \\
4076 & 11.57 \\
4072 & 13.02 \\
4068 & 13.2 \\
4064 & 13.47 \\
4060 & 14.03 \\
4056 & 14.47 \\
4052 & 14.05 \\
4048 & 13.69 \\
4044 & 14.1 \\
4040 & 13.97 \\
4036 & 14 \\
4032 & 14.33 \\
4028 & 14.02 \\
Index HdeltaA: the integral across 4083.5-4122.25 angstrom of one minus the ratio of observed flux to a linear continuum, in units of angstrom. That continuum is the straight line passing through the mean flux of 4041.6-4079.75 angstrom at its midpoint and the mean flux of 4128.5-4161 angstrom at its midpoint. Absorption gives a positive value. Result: 3.8 angstrom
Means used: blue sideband 13.4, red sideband 12.9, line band 11.9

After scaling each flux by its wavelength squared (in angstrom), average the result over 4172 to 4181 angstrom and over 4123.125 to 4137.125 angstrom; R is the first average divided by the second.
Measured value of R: 1.08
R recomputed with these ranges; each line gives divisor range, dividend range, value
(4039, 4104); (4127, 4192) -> 1.06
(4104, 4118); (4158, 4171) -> 1.22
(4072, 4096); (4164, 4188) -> 1.14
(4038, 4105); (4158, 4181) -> 1.10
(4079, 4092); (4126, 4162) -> 1.08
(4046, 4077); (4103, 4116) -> 0.90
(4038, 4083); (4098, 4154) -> 0.95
